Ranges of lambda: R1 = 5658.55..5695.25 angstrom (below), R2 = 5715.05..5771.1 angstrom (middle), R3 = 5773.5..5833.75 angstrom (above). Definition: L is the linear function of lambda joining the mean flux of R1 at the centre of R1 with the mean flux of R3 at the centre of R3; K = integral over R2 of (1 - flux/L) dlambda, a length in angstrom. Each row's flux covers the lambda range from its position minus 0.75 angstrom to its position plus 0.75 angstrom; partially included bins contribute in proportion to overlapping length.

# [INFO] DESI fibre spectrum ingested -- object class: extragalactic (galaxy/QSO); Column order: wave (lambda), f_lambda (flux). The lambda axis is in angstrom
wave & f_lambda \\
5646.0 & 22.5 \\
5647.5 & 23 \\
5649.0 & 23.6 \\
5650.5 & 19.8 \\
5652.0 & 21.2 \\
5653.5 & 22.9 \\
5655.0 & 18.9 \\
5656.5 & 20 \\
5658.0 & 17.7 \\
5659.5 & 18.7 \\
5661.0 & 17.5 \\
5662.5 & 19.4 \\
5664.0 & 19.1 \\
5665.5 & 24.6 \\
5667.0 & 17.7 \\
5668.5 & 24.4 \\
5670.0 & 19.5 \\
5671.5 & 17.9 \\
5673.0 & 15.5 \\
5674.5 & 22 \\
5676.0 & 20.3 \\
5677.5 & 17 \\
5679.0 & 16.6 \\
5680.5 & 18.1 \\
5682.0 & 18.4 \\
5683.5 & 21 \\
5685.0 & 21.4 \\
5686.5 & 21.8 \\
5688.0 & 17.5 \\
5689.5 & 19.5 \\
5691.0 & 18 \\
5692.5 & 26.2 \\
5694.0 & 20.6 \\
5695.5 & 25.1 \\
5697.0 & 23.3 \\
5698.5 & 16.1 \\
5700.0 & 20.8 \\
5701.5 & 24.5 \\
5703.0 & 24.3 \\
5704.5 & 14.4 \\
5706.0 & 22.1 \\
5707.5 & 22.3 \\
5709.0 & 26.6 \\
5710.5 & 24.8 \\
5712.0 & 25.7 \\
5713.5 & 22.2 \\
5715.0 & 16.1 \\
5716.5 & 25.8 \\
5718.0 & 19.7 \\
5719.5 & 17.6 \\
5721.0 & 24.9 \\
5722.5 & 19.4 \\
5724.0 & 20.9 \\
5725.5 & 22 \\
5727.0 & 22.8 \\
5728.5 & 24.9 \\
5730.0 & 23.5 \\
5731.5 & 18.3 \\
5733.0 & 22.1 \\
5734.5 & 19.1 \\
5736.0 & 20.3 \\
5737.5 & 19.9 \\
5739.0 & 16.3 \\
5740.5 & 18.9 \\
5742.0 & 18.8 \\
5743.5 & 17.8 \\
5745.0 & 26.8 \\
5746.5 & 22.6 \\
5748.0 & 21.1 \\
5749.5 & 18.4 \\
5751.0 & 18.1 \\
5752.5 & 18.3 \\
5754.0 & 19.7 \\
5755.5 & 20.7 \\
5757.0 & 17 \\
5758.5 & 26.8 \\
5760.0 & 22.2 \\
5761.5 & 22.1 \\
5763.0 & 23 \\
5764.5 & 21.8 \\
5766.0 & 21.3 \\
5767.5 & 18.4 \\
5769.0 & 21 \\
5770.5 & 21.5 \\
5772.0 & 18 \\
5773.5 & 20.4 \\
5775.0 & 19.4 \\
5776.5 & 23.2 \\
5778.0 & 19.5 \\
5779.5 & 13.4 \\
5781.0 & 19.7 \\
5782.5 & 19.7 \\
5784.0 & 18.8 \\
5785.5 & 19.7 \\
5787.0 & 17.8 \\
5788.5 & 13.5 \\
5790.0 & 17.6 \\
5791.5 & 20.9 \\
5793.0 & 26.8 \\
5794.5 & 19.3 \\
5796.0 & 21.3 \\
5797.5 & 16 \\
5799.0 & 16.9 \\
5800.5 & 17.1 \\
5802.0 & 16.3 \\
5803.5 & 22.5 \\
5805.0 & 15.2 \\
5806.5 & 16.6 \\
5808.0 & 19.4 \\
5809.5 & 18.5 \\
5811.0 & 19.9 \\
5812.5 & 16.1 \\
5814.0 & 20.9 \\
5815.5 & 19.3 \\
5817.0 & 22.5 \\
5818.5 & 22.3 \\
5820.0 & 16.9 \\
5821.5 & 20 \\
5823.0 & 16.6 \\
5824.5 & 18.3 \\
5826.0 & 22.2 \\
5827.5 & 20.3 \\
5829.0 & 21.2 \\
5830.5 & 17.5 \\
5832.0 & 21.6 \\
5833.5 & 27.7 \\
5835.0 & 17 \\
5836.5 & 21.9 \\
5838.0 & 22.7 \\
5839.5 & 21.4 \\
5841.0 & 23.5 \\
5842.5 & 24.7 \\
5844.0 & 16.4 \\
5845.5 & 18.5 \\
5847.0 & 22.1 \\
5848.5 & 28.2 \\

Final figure -3.9 angstrom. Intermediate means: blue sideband 19.8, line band 20.9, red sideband 19.3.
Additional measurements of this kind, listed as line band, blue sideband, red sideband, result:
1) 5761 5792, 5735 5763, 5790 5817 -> 0.3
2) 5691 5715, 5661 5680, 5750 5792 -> -3.4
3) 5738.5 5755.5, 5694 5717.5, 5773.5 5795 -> 0.7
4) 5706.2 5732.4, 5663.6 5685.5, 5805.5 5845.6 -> -3.3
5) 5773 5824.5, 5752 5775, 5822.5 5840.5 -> 4.6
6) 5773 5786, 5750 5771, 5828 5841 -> 1.1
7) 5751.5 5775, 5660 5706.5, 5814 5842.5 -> -0.3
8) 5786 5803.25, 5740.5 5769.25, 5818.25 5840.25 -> 1.7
